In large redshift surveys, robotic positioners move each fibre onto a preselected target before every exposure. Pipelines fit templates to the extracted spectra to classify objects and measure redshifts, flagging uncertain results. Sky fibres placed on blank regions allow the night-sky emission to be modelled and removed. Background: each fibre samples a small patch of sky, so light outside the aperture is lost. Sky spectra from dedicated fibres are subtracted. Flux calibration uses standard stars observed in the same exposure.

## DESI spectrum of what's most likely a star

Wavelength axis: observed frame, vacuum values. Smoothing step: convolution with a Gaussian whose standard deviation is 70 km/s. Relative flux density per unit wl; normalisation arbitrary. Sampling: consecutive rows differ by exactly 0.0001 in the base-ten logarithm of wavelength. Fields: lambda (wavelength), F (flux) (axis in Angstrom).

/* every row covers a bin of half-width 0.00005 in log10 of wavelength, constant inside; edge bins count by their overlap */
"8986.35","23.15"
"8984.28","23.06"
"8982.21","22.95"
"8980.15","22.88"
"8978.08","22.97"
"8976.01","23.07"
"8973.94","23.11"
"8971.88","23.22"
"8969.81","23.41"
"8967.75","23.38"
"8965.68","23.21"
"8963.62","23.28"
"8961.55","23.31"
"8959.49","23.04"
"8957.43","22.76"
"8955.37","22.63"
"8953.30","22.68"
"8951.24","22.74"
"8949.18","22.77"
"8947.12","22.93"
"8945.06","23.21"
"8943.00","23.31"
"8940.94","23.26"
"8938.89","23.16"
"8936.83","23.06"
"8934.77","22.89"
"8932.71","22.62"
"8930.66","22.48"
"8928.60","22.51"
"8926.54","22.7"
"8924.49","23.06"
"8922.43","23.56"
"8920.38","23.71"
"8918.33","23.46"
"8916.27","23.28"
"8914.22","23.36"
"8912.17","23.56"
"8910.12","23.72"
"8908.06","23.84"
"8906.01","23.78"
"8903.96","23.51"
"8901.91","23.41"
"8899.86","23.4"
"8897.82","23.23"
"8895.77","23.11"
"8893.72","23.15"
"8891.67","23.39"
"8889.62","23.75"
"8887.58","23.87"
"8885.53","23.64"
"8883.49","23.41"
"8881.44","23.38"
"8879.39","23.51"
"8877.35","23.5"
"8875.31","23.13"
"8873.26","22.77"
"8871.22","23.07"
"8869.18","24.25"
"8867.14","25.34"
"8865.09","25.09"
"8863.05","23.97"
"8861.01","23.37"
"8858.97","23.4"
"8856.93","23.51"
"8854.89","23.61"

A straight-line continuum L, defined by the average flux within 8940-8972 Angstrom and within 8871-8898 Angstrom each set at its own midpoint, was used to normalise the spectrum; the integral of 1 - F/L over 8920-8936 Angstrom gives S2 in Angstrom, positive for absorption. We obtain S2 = 0.2 Angstrom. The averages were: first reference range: 23.4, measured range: 22.9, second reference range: 23.1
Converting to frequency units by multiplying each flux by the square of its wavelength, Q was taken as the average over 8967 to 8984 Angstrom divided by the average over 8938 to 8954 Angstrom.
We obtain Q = 1.01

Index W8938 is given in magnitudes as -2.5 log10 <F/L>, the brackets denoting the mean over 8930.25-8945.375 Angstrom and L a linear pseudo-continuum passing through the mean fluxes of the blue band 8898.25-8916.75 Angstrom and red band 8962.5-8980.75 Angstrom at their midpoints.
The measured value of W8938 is 0.02 mag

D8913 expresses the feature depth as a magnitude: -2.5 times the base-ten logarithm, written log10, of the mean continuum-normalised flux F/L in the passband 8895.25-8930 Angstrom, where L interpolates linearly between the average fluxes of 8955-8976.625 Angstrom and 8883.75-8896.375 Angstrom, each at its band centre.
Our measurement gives 0.00 mag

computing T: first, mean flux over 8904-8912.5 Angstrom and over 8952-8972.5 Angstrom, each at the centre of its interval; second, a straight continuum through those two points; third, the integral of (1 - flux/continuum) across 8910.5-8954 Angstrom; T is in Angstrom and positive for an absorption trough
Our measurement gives 0.6 Angstrom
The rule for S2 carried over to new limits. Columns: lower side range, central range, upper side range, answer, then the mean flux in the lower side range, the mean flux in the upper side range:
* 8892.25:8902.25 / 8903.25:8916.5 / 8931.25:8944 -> -0.23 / 23.3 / 23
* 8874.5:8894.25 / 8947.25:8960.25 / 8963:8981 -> 0.26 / 23.5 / 23.2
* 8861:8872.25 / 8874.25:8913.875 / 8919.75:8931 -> 0.30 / 24.3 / 23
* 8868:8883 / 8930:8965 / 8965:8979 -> 0.43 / 23.4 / 23.2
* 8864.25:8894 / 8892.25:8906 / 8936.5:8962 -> 0.08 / 23.7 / 23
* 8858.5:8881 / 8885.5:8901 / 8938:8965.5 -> 0.08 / 23.8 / 23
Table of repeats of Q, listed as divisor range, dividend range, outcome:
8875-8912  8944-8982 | 1.00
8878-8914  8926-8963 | 0.98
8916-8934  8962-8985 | 1.02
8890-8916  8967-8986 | 1.00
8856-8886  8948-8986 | 0.99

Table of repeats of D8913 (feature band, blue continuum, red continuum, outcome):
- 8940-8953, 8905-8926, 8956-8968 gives 0.01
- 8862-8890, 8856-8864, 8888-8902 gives -0.01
